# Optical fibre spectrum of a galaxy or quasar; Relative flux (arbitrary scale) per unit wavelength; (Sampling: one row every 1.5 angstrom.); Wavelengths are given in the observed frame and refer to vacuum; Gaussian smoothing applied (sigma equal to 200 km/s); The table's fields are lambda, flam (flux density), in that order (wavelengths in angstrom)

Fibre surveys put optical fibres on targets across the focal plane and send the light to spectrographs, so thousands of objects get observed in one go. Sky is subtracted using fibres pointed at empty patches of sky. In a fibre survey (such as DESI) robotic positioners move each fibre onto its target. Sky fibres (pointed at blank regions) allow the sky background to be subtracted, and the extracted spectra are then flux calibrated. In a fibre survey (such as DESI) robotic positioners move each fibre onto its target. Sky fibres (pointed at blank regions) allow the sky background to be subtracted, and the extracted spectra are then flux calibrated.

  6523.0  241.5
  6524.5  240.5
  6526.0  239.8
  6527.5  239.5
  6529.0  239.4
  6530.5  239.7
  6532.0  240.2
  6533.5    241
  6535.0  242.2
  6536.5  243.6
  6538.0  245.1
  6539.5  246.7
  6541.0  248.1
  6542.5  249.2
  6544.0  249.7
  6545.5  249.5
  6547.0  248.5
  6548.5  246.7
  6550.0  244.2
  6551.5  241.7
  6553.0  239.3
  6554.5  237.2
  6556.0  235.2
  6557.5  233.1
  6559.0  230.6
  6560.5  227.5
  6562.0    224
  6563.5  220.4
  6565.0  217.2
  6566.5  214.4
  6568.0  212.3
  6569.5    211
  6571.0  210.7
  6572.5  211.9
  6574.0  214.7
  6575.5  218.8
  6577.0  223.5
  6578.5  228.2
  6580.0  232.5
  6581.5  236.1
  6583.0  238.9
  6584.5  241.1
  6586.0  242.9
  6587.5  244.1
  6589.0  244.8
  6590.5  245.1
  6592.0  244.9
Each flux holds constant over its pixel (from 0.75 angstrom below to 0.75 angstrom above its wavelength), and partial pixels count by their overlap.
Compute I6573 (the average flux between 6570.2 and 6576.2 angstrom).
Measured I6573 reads 214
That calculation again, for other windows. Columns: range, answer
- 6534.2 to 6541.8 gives 245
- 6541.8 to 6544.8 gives 249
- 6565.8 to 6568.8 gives 213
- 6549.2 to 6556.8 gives 240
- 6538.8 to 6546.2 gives 249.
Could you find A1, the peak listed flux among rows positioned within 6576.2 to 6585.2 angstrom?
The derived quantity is 241.1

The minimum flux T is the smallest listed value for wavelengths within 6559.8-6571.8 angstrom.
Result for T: 210.7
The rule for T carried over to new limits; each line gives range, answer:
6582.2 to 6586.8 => 238.9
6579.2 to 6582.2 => 232.5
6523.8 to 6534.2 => 239.4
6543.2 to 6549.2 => 246.7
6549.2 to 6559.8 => 230.6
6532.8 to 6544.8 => 241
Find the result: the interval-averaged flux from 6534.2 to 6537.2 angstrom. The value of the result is 243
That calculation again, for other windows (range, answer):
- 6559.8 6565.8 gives 222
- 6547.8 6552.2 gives 244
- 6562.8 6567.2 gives 217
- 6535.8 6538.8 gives 244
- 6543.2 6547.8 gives 249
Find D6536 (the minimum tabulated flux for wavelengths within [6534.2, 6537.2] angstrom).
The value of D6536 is 242.2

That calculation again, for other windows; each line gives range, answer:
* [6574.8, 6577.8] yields 218.8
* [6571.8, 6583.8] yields 211.9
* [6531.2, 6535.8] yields 240.2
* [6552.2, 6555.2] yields 237.2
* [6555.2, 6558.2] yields 233.1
